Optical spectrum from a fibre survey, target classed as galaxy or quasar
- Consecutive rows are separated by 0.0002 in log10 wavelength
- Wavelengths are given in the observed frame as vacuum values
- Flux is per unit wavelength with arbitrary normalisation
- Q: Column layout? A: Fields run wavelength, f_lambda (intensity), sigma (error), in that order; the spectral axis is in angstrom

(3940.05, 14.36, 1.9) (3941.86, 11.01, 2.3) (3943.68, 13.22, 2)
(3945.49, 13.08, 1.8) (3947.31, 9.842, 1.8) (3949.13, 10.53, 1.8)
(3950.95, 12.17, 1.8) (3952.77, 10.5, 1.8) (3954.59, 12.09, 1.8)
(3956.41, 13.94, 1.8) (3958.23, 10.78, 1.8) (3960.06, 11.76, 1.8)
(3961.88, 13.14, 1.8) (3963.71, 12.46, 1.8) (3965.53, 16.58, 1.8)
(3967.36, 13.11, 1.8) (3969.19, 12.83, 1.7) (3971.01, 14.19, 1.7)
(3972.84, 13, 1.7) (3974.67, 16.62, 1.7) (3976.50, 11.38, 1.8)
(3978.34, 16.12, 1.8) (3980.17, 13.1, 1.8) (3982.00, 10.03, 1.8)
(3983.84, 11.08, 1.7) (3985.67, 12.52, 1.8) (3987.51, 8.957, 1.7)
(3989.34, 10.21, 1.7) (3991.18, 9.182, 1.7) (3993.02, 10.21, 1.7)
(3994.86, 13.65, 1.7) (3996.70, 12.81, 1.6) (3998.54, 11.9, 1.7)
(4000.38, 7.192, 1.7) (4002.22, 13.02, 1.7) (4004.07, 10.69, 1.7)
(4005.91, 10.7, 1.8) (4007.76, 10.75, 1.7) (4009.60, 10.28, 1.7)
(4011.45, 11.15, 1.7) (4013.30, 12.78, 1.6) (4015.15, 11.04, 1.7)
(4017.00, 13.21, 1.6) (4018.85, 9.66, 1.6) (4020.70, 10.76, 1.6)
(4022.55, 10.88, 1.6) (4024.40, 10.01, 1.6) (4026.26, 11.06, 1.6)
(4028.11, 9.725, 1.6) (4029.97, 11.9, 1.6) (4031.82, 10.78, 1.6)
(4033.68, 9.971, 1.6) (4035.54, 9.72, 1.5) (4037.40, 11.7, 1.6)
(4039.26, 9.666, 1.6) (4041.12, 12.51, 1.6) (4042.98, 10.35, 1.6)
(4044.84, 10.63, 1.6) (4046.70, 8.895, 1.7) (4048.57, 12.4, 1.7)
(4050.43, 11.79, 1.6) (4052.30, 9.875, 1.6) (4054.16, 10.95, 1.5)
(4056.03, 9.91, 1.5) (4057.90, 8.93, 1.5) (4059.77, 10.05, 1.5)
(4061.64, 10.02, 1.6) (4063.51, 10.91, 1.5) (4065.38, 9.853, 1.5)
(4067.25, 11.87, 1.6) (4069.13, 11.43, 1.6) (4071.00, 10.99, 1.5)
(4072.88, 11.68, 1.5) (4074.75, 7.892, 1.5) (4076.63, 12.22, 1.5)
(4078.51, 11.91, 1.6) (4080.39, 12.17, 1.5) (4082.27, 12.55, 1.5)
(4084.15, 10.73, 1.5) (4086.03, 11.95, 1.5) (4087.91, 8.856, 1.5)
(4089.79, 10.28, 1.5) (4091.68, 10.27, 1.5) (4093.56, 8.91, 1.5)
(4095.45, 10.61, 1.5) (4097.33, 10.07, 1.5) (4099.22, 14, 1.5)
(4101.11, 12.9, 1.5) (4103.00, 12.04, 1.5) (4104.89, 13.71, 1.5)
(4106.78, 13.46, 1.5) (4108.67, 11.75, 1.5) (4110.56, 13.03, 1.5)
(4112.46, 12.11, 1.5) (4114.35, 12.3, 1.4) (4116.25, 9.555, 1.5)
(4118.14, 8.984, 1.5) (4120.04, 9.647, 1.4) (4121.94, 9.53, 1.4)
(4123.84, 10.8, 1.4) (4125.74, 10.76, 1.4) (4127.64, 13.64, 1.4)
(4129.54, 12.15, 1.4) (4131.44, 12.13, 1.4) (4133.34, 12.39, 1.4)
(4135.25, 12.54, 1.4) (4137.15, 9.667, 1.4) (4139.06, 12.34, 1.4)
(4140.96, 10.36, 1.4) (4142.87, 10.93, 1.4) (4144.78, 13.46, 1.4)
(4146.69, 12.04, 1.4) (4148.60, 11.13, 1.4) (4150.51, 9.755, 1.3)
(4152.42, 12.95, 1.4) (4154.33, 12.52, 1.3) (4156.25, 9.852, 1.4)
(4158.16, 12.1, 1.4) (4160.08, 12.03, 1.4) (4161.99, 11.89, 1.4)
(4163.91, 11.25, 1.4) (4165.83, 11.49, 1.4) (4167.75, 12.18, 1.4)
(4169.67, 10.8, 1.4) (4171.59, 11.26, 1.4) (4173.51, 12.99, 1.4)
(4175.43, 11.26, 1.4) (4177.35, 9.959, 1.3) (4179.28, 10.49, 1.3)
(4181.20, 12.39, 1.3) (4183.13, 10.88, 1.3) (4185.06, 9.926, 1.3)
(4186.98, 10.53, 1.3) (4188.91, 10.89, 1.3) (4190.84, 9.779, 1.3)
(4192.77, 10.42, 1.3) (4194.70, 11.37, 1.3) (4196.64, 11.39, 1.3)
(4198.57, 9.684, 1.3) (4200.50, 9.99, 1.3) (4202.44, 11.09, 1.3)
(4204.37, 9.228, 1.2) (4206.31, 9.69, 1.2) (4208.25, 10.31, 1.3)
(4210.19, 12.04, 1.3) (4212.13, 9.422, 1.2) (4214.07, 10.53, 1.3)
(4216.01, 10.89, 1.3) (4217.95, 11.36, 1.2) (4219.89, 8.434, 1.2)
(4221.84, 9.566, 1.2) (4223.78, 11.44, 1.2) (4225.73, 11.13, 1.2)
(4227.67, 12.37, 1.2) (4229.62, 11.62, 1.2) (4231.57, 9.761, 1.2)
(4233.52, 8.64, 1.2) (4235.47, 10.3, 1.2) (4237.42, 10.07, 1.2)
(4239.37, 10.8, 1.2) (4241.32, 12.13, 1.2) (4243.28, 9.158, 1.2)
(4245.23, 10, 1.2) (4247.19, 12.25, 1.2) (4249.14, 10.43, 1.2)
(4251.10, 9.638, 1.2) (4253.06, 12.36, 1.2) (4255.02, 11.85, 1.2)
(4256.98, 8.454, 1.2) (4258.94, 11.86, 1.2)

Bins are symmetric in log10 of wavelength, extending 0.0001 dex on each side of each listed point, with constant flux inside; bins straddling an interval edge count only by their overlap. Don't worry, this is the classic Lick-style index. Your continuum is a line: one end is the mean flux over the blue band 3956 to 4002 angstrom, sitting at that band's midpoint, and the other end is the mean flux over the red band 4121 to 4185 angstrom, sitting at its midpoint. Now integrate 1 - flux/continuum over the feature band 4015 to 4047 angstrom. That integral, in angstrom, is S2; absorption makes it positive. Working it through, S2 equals 3.49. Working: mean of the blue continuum 12.3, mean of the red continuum 11.5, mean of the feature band 10.7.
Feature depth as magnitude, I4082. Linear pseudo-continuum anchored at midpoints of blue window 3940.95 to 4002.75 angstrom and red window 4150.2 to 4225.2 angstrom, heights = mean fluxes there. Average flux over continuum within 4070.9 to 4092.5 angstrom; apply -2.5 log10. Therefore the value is 0.05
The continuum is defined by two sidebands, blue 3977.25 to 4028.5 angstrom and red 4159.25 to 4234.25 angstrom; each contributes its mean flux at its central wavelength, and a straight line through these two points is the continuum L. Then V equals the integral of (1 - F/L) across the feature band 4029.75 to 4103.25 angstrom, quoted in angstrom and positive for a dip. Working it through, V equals 1.4 angstrom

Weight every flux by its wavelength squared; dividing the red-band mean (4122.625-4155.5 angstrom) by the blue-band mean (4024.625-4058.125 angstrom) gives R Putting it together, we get 1.16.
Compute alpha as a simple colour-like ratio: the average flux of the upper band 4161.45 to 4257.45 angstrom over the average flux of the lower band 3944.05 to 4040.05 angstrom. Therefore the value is 0.9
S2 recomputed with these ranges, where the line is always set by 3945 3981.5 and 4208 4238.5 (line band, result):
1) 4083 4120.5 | 1.0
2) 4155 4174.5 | -1.0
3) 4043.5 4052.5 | 1.0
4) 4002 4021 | 1.8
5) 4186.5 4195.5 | 0.2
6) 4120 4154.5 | -0.8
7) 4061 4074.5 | 1.2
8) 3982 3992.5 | 1.9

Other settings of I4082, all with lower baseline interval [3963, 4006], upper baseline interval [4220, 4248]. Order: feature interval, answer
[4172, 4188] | -0.01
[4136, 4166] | -0.04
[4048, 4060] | 0.12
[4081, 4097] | 0.10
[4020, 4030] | 0.13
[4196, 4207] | 0.07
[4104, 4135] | -0.03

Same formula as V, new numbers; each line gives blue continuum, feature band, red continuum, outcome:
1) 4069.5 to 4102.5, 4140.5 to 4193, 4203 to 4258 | -2.59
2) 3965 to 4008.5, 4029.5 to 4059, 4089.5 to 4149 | 3.01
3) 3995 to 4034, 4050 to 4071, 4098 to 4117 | 2.23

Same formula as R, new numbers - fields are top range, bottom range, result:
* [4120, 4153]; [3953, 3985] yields 0.96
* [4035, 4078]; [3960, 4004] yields 0.90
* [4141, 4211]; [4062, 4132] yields 1.02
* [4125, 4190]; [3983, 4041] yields 1.13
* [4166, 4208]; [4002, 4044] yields 1.07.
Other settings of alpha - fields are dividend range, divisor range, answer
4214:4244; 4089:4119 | 0.91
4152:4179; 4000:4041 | 1.07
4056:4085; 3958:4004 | 0.89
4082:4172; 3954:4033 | 0.97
